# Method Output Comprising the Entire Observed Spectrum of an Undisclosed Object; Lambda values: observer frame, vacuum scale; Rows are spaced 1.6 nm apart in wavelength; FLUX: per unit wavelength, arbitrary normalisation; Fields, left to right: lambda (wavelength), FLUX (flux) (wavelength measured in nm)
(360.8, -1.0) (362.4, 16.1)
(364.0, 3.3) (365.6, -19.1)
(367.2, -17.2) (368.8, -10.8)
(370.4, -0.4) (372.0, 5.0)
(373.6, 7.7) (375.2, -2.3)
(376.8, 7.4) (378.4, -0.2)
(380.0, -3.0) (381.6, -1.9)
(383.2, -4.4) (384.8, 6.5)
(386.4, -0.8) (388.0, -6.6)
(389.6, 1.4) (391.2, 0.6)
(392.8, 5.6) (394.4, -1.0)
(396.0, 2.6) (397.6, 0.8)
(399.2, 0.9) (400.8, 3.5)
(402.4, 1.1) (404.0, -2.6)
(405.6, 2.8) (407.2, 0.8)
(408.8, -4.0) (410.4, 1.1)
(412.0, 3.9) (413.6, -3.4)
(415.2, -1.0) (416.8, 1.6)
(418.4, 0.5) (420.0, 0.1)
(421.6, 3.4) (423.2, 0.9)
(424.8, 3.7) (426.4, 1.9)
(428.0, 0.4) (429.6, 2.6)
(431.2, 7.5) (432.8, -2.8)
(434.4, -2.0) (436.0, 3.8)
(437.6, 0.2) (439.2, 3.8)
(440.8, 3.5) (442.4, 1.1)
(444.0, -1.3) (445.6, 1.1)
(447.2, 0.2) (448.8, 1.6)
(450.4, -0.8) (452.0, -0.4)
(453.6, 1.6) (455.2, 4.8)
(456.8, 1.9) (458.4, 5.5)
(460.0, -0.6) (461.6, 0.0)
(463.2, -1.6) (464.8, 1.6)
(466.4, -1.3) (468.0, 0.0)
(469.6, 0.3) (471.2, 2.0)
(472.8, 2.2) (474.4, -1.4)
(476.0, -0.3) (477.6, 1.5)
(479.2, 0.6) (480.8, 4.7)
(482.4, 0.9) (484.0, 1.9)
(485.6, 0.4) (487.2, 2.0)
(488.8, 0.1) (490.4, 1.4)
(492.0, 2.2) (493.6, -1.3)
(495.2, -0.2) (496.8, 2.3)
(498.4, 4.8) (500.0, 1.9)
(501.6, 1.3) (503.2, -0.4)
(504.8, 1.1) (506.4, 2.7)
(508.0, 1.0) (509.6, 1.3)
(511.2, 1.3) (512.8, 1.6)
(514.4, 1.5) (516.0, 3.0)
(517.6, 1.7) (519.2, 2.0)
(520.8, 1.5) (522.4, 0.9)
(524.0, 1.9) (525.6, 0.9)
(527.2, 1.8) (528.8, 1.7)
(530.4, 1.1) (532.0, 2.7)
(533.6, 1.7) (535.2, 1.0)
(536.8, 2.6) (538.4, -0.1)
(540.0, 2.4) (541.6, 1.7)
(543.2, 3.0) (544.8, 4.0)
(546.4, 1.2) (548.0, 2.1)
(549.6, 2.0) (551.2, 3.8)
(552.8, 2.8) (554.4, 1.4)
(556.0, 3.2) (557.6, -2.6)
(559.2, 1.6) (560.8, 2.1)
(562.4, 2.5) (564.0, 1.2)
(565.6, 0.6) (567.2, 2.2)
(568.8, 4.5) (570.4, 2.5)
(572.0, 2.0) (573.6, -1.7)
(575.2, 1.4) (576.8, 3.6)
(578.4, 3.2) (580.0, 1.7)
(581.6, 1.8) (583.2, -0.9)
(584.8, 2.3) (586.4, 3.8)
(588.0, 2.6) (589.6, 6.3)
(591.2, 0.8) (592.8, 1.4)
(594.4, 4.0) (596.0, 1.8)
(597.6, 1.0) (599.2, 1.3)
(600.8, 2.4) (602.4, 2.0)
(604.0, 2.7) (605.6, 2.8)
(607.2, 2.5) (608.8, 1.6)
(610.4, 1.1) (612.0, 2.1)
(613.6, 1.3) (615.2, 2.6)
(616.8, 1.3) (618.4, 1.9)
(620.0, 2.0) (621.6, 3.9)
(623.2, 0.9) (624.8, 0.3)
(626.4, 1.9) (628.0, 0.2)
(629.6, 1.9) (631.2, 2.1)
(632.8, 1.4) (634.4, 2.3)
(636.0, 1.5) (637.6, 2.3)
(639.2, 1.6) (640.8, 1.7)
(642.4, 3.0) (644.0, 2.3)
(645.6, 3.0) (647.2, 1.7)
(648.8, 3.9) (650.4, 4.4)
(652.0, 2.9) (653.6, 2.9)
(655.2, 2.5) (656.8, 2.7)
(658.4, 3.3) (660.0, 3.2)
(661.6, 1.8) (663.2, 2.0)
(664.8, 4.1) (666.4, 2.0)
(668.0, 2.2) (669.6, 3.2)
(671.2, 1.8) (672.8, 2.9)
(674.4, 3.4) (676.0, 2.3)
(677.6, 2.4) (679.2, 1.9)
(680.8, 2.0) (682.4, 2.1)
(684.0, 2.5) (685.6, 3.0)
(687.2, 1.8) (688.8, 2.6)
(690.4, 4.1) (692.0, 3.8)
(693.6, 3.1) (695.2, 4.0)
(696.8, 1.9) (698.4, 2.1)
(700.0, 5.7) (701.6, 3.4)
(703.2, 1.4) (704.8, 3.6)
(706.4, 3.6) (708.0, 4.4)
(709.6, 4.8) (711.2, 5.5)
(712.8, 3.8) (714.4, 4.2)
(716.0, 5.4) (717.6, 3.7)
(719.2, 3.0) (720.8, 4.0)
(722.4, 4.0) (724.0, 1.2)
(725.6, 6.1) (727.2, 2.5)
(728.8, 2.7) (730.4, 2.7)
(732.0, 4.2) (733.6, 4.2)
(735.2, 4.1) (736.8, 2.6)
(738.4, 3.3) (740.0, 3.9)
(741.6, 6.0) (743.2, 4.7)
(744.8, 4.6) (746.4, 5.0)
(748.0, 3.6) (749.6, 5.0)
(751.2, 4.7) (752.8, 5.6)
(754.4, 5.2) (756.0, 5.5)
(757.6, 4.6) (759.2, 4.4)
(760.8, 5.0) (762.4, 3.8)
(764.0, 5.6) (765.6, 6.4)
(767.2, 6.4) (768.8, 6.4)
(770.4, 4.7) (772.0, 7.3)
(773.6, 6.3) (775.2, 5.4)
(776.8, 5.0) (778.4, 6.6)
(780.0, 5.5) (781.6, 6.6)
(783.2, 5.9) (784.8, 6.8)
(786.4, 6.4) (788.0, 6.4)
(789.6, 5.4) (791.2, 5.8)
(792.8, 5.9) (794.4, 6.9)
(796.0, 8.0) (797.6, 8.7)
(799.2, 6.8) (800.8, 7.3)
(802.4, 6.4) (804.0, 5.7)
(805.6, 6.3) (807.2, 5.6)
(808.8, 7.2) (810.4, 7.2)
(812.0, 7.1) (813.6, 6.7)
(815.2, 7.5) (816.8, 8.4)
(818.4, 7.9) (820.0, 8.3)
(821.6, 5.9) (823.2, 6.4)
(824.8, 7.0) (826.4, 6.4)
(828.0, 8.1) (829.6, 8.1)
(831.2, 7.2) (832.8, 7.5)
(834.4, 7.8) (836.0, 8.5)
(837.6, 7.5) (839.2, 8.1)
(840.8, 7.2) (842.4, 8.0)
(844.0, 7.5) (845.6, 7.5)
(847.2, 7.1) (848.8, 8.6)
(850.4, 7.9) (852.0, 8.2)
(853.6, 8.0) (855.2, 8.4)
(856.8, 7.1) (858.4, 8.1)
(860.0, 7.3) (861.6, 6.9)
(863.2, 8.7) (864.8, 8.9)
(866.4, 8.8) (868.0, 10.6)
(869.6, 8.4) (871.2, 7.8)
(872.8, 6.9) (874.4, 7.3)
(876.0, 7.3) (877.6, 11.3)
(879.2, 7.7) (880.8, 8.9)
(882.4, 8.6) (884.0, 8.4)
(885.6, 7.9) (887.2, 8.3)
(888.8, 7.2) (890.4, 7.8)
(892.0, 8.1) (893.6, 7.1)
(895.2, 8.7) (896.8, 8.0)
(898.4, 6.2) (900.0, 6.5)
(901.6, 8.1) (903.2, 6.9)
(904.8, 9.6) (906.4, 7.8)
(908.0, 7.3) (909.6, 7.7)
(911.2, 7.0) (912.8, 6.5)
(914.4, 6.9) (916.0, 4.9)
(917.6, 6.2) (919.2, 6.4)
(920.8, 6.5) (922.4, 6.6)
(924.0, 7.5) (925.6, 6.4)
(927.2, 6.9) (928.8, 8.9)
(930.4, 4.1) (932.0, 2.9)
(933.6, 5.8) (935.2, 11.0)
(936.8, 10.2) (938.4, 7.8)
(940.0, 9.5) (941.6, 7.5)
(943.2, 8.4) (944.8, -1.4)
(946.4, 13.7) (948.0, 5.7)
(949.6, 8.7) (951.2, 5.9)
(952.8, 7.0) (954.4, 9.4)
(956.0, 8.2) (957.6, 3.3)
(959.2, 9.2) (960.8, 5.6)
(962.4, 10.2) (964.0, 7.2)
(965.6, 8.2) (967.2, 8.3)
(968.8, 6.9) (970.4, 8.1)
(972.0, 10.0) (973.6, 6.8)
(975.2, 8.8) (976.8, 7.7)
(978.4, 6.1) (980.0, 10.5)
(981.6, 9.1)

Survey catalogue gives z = 0.772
